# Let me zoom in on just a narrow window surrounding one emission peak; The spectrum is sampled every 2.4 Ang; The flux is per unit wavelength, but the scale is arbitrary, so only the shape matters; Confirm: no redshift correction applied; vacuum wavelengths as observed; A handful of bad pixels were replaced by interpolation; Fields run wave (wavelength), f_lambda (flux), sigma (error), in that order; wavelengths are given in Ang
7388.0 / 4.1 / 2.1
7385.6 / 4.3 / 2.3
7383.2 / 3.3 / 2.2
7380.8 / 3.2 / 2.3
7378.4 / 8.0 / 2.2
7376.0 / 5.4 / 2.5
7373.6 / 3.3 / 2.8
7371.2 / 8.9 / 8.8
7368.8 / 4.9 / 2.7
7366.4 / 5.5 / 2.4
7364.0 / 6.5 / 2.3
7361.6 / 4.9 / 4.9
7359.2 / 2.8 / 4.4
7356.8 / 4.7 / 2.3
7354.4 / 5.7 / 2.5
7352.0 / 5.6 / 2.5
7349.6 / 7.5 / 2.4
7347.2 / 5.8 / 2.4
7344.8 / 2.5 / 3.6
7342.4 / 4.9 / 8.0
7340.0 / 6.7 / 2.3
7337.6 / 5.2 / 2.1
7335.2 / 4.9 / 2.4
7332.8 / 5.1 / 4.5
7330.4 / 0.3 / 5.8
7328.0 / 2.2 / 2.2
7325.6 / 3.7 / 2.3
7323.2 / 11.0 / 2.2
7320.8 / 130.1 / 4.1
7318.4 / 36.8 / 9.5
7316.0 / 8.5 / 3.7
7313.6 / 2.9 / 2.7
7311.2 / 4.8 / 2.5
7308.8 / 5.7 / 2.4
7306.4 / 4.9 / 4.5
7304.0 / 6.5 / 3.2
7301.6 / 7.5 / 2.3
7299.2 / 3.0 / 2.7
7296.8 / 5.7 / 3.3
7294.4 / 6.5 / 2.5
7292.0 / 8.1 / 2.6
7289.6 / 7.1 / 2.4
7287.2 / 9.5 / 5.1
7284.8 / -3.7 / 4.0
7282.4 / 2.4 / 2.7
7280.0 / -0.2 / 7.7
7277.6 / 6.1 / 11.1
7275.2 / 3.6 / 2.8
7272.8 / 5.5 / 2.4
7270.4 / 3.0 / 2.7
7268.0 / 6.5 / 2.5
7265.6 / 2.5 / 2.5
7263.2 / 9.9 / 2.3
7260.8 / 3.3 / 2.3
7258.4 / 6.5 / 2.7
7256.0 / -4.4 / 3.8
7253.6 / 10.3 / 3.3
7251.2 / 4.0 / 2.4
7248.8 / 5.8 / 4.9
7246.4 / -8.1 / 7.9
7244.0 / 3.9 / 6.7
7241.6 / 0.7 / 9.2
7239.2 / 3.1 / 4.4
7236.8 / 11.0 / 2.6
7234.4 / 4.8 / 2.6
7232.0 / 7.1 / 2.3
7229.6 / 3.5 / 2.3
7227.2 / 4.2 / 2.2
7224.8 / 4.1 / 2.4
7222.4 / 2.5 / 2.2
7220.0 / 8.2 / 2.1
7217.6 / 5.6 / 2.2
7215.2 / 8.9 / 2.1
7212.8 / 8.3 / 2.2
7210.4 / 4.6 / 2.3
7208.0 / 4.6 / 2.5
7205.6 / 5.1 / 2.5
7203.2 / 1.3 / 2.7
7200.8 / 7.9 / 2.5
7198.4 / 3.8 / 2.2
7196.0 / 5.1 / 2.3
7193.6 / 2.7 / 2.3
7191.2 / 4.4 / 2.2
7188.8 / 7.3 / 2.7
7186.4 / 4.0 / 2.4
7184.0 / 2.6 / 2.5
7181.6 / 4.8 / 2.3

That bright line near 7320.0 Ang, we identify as H-alpha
